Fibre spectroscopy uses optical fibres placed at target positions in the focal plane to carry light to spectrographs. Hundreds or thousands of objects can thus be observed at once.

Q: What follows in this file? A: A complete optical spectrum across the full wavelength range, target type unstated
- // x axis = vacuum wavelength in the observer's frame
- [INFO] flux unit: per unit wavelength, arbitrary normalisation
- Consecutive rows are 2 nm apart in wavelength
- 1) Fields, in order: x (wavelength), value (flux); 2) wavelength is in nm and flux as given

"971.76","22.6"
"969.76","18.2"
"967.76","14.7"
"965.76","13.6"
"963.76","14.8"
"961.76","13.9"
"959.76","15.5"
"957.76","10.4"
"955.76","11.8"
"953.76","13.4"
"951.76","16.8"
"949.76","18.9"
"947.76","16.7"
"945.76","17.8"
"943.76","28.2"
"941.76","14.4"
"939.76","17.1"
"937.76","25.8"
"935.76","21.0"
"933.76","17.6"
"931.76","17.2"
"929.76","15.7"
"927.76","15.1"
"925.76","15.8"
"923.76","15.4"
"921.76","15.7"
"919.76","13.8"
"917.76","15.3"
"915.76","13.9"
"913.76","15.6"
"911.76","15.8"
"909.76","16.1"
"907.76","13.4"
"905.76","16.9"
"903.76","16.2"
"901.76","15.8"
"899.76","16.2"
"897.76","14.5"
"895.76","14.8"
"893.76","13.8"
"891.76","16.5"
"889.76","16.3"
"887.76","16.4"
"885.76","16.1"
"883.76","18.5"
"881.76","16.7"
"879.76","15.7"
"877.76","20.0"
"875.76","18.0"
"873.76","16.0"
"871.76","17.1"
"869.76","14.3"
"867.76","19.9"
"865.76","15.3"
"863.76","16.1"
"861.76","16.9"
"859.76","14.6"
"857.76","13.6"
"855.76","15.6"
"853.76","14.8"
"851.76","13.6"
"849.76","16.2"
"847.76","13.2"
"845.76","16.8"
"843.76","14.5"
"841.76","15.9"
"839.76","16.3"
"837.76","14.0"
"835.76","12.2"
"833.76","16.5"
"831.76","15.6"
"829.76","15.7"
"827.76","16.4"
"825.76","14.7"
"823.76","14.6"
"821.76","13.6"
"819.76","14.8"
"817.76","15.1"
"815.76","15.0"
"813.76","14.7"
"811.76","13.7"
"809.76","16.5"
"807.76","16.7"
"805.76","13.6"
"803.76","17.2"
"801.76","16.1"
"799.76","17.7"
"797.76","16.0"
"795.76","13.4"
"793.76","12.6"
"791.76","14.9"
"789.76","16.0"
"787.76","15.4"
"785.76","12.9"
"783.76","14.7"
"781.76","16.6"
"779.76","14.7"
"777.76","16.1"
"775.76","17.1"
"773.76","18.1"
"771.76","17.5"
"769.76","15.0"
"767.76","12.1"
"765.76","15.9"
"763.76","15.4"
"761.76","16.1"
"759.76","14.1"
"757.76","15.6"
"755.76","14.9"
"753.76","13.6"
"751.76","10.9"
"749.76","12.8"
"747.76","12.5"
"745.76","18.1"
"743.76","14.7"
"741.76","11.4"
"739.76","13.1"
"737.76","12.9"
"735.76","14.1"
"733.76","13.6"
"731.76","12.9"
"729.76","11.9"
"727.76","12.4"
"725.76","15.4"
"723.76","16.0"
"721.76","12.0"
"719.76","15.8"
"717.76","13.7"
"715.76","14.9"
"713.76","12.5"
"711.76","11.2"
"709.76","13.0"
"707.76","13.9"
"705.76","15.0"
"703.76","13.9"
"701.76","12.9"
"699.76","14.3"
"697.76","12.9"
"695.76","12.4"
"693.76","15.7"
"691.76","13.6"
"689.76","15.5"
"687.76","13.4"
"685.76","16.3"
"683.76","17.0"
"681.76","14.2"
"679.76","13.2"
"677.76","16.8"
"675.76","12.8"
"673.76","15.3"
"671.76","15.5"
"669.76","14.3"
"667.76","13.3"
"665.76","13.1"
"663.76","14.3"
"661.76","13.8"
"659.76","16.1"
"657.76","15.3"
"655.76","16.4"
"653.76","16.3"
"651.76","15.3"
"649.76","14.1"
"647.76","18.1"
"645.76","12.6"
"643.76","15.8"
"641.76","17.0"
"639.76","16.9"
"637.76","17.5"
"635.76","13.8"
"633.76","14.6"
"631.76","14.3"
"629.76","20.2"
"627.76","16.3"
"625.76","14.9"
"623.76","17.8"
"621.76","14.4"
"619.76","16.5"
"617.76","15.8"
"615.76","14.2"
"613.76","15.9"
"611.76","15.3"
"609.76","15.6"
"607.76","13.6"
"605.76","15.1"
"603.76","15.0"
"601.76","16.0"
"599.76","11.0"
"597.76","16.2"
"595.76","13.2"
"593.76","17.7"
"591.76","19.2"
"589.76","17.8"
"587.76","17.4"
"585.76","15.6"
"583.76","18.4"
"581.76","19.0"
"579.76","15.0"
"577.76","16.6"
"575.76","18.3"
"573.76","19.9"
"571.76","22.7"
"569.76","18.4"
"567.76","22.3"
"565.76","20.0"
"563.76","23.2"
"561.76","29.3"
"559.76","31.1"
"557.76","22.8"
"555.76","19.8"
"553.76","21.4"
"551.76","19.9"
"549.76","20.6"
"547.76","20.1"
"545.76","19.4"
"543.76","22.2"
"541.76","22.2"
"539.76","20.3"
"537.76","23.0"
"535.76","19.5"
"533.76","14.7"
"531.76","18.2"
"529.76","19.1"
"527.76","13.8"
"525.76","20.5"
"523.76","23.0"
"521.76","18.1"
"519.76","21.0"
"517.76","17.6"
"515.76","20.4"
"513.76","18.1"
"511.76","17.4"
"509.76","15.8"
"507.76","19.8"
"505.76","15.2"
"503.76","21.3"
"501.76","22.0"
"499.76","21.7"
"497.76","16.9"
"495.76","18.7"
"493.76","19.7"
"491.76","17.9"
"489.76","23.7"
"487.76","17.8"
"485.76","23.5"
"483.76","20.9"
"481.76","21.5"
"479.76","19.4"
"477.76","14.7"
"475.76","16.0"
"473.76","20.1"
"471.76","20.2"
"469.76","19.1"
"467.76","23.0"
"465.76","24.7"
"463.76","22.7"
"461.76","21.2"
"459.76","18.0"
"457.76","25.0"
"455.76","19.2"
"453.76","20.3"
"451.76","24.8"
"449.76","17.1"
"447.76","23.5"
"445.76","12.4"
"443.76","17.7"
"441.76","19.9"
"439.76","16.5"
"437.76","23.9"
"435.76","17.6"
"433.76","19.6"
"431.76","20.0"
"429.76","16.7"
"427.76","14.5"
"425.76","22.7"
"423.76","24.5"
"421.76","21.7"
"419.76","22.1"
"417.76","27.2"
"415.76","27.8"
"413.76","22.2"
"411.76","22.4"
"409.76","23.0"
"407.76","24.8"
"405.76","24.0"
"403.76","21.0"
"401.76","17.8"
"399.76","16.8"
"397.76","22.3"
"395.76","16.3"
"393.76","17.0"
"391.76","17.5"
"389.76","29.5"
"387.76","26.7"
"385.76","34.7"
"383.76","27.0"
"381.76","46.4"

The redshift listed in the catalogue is 1.00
